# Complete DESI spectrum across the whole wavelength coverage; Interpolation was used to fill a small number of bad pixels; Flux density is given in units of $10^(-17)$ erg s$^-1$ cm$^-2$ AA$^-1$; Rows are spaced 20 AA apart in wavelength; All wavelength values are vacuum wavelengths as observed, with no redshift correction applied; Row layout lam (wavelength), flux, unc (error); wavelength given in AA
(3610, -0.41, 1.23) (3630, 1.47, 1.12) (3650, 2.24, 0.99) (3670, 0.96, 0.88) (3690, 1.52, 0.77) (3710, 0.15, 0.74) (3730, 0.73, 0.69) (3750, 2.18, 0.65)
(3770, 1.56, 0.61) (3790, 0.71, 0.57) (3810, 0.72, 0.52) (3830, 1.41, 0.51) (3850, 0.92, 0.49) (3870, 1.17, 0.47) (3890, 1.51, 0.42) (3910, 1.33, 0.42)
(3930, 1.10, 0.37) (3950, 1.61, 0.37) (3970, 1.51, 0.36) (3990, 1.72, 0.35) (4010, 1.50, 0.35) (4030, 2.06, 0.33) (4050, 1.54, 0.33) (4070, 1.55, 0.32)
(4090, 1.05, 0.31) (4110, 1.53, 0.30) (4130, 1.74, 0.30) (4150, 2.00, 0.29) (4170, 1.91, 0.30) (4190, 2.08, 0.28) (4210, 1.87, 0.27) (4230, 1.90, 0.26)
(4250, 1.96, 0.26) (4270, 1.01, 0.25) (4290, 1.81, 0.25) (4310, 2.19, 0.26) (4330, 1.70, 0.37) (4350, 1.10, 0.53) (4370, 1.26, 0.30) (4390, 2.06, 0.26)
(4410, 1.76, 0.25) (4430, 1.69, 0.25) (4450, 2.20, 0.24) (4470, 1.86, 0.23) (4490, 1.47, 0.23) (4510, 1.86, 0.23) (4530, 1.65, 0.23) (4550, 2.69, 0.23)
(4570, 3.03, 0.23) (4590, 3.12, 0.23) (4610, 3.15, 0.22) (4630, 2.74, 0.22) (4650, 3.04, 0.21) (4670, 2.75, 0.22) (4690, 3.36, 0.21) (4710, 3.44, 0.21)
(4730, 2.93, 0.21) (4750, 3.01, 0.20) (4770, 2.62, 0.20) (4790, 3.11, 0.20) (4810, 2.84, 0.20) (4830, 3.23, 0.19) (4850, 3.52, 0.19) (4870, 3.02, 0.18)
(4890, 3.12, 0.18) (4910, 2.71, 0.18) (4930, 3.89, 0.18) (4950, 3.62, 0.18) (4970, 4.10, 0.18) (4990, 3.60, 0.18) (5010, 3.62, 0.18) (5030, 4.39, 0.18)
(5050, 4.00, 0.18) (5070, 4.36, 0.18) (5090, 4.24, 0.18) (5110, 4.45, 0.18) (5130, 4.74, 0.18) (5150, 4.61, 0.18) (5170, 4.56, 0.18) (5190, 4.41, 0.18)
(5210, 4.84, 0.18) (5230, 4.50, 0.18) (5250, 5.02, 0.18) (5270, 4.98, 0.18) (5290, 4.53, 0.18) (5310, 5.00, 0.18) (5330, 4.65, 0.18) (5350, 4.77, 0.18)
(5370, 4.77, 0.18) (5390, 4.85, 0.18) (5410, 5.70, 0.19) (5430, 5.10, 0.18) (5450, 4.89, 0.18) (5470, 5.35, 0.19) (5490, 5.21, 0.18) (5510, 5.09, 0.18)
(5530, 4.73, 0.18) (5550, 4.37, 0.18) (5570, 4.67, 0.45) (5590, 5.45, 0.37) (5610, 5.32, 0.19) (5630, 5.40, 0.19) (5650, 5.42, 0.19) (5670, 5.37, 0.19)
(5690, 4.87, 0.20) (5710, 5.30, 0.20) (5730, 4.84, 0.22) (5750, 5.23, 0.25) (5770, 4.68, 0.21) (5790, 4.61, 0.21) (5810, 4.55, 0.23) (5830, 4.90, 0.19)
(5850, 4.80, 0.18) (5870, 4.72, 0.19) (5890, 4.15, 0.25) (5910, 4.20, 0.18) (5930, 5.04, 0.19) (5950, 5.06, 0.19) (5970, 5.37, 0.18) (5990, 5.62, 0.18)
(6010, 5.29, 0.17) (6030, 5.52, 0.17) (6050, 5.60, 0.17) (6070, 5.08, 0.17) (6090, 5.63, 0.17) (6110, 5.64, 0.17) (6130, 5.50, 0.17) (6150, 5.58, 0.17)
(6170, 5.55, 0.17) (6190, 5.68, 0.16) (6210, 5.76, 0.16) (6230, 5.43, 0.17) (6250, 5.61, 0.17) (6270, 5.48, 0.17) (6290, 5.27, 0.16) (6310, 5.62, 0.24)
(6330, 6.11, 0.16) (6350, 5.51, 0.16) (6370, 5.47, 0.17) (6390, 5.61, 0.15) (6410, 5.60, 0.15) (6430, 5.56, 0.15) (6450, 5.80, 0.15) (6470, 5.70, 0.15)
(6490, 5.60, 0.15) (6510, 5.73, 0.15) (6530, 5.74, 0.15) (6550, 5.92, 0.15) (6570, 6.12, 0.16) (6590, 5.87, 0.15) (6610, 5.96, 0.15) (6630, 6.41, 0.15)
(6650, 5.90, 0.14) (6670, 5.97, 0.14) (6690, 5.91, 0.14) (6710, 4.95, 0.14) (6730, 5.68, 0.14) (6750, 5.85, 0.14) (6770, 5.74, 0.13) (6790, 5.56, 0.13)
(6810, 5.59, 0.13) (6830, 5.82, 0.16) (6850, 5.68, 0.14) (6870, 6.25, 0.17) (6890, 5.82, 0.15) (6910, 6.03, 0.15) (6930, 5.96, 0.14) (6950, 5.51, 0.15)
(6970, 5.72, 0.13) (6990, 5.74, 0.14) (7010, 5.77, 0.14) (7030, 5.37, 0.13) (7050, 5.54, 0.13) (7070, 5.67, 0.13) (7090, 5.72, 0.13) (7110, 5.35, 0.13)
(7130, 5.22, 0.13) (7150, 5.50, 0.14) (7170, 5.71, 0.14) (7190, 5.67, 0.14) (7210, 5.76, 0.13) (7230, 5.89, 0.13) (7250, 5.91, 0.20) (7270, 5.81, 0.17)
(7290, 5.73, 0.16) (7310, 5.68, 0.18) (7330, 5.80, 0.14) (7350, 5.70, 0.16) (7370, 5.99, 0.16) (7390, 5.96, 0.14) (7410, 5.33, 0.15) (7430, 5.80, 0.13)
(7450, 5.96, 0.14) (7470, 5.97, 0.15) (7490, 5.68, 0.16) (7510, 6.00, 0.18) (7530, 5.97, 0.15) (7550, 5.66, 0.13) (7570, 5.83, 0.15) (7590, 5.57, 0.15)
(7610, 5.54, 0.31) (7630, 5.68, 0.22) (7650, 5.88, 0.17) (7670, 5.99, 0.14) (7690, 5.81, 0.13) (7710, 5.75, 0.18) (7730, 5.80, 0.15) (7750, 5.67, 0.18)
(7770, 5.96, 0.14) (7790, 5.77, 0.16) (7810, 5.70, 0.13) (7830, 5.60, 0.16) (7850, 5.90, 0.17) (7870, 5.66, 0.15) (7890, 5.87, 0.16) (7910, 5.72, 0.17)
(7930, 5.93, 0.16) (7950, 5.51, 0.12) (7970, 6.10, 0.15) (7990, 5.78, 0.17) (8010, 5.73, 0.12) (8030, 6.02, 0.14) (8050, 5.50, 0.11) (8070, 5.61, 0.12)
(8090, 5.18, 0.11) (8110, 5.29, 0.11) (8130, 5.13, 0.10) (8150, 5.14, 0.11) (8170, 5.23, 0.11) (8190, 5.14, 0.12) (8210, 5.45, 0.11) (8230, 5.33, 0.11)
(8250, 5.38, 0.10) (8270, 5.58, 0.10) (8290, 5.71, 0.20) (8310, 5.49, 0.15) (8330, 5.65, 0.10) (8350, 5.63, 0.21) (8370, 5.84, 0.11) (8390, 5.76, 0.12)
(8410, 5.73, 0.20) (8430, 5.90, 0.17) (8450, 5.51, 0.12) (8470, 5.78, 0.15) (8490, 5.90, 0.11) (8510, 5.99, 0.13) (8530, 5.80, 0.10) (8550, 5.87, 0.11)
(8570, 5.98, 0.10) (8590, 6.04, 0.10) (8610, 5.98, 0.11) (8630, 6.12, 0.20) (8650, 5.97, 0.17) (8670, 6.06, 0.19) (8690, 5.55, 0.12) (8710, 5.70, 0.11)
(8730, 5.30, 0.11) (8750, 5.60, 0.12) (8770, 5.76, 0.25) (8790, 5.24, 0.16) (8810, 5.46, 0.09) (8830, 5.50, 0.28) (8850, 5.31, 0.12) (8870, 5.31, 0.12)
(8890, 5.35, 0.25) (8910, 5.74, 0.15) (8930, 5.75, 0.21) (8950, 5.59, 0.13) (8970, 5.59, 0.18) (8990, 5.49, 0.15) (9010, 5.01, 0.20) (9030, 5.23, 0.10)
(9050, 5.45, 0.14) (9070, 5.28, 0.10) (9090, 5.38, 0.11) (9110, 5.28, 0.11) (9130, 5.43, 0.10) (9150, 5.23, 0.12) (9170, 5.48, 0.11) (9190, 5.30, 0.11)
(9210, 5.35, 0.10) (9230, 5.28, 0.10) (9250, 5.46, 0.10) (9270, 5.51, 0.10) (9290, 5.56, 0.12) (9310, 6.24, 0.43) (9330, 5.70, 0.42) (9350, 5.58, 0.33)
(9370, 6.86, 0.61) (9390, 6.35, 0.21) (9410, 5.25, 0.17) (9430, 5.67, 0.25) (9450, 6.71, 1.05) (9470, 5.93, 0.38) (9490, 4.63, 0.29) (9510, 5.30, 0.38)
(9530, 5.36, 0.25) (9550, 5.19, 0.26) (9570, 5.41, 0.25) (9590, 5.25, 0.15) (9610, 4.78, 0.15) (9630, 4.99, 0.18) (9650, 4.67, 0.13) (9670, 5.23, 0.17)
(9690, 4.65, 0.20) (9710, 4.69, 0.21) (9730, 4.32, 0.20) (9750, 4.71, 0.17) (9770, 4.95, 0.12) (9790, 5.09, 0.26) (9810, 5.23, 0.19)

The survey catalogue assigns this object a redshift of 0.14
